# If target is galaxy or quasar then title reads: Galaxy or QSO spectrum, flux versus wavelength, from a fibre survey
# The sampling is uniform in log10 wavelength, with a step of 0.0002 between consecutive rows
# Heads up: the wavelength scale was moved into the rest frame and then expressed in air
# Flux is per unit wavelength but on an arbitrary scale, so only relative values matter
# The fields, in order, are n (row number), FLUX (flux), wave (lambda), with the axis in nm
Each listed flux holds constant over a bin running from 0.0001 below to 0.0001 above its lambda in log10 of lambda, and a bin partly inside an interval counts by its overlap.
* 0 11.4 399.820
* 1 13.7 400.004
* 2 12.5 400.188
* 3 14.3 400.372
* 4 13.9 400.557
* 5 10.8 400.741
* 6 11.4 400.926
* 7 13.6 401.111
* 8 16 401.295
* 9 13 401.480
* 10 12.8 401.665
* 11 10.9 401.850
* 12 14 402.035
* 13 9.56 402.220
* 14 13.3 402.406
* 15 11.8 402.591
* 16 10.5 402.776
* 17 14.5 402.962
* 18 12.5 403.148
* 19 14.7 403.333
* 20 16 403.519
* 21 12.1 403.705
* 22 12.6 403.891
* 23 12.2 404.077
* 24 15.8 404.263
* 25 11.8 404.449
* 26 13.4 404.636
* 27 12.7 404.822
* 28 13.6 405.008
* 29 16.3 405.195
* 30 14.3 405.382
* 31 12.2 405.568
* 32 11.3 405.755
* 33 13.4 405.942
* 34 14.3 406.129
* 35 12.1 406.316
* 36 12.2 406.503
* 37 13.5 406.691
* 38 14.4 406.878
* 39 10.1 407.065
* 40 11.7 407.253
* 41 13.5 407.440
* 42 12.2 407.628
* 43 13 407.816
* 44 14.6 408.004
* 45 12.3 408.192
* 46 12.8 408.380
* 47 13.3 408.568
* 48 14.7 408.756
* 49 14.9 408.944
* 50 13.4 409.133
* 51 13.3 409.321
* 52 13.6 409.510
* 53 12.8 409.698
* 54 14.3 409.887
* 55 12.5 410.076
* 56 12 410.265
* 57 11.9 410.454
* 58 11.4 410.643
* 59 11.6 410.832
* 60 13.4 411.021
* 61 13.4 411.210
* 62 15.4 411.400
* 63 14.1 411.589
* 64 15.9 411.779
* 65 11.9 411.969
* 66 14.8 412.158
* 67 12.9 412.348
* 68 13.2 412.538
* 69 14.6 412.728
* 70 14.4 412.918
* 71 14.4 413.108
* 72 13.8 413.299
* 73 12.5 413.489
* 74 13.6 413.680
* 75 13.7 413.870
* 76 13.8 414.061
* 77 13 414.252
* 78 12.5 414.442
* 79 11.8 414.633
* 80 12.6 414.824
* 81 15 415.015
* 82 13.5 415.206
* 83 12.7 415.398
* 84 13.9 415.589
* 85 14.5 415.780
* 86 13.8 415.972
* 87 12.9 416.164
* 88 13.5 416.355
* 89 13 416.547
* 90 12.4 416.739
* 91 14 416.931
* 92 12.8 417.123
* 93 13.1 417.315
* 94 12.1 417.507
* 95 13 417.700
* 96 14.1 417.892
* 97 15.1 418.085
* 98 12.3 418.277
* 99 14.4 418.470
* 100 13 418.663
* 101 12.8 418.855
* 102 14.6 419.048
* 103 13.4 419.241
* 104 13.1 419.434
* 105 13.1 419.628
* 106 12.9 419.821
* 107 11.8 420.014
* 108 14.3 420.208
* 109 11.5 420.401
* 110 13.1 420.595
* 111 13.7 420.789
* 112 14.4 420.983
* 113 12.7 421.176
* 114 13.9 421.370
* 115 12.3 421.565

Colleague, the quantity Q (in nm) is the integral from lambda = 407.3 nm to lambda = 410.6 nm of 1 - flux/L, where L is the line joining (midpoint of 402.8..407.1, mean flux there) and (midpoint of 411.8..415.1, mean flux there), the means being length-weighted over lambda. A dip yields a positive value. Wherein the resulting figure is 0.05 nm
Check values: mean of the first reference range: 13.3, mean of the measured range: 13.2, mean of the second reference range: 13.5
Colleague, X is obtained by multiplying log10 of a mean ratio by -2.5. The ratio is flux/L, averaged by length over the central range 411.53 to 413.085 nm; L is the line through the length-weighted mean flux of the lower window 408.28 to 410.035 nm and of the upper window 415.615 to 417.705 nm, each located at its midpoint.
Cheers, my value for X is -0.04 mag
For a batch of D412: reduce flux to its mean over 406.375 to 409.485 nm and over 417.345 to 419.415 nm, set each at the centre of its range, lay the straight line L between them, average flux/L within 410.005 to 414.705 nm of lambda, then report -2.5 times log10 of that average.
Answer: 0.00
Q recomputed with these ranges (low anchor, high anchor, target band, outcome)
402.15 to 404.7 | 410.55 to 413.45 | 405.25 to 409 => 0.05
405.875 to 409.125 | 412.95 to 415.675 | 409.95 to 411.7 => 0.04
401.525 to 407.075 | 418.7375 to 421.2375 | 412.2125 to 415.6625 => -0.09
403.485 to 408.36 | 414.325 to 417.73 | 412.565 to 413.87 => -0.07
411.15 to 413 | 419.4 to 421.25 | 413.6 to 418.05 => 0.10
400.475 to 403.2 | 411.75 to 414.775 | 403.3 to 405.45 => -0.17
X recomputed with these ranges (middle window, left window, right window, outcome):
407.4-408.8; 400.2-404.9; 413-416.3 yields -0.01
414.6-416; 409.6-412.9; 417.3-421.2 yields -0.02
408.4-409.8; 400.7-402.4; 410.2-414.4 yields -0.04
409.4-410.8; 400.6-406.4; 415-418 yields 0.05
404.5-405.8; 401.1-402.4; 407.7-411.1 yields -0.04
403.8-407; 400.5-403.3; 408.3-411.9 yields -0.03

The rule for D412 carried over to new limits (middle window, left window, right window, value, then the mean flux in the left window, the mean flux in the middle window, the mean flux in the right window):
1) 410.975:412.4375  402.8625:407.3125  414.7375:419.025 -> -0.053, 13.2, 14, 13.4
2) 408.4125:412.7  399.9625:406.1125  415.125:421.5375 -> -0.018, 13.1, 13.4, 13.3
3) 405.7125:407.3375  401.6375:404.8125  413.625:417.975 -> 0.031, 12.8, 12.6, 13.3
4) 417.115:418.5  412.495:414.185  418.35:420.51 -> -0.002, 13.8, 13.3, 13.2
